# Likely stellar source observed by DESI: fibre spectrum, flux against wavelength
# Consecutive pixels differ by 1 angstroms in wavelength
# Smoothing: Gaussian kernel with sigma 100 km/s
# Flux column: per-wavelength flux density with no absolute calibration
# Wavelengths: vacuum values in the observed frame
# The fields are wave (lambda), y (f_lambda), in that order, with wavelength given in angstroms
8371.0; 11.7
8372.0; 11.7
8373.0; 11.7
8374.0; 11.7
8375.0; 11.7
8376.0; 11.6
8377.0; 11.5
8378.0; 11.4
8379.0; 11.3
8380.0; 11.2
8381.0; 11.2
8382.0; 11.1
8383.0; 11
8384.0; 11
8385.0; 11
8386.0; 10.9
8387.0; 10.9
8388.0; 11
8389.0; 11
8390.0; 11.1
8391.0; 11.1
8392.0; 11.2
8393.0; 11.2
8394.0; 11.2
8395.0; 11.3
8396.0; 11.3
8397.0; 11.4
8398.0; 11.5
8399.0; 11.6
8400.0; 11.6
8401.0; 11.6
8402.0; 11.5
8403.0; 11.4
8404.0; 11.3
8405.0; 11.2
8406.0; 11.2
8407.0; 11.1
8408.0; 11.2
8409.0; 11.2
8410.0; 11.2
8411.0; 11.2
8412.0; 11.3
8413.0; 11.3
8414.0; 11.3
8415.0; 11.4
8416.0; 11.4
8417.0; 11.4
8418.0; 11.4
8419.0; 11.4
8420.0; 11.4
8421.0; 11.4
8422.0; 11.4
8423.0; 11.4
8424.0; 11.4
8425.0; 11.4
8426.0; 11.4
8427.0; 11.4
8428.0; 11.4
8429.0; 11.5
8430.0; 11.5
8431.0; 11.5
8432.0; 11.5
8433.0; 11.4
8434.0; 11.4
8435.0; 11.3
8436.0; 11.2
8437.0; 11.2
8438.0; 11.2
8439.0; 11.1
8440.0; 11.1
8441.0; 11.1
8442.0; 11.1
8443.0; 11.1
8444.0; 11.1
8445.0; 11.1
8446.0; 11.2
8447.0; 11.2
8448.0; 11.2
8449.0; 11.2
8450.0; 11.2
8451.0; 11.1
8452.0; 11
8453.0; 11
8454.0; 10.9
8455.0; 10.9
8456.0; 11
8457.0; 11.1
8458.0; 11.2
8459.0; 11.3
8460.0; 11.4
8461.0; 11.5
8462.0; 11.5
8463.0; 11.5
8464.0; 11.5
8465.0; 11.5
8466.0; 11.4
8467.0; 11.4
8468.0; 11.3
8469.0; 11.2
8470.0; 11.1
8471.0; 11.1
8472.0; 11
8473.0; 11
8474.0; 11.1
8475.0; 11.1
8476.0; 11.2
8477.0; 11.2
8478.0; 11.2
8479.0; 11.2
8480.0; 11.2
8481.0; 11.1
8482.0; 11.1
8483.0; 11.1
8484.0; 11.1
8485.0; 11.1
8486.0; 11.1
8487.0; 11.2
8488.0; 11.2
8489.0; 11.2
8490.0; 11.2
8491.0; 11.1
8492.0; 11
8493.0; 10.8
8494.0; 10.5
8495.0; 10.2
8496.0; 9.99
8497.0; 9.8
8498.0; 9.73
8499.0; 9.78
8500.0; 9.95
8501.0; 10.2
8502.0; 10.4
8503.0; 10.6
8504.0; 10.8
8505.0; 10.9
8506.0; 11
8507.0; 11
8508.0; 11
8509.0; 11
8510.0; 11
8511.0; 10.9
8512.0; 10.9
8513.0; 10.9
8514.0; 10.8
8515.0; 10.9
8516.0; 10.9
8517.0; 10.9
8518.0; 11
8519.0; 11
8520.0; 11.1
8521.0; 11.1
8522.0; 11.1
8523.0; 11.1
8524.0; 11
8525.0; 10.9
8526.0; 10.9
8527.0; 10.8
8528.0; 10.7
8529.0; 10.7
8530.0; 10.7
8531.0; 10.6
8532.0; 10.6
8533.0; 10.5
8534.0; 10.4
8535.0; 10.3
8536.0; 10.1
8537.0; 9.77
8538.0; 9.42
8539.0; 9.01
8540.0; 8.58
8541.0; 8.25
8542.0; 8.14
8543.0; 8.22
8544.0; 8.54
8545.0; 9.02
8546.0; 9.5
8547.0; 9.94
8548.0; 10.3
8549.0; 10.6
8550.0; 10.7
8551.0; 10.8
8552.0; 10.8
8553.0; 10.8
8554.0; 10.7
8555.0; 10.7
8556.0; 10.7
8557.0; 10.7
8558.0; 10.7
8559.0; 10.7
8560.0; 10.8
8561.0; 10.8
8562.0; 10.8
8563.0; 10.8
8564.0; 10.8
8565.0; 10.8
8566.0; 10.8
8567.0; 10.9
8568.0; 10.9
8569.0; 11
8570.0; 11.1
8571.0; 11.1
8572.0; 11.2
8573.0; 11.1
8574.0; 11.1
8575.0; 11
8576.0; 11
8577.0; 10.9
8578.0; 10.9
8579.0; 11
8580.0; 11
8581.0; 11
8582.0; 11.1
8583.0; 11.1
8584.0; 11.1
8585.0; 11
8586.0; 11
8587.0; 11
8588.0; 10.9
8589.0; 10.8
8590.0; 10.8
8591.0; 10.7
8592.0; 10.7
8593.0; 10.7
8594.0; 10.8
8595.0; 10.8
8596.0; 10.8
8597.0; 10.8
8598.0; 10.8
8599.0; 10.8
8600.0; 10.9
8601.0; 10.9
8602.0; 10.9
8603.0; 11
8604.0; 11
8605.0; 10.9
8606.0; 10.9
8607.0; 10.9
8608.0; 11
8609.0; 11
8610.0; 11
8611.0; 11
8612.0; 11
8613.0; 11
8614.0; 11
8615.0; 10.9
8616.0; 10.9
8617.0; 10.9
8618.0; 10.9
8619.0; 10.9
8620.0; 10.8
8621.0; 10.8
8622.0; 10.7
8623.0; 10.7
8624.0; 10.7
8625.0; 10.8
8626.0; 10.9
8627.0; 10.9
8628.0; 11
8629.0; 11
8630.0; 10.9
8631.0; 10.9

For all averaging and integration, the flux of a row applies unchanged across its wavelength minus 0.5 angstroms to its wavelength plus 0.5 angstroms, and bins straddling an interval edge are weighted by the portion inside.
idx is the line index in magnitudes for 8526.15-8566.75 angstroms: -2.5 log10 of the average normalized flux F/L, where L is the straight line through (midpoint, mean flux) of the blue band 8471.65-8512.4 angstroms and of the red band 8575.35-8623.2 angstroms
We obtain 0.07 mag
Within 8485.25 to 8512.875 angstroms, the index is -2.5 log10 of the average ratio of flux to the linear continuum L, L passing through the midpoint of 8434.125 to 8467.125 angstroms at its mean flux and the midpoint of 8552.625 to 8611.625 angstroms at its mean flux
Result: 0.04 mag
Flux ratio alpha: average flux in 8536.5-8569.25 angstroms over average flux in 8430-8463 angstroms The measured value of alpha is 0.91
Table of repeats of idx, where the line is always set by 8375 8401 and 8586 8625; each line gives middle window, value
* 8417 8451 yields -0.01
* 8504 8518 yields 0.01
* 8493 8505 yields 0.08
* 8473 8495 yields 0.00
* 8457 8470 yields -0.02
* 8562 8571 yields 0.00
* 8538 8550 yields 0.19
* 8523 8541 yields 0.08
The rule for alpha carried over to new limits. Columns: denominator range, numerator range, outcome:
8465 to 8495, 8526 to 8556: 0.90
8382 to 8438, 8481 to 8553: 0.93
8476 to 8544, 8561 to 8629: 1.03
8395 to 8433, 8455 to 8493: 0.98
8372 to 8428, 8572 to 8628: 0.96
